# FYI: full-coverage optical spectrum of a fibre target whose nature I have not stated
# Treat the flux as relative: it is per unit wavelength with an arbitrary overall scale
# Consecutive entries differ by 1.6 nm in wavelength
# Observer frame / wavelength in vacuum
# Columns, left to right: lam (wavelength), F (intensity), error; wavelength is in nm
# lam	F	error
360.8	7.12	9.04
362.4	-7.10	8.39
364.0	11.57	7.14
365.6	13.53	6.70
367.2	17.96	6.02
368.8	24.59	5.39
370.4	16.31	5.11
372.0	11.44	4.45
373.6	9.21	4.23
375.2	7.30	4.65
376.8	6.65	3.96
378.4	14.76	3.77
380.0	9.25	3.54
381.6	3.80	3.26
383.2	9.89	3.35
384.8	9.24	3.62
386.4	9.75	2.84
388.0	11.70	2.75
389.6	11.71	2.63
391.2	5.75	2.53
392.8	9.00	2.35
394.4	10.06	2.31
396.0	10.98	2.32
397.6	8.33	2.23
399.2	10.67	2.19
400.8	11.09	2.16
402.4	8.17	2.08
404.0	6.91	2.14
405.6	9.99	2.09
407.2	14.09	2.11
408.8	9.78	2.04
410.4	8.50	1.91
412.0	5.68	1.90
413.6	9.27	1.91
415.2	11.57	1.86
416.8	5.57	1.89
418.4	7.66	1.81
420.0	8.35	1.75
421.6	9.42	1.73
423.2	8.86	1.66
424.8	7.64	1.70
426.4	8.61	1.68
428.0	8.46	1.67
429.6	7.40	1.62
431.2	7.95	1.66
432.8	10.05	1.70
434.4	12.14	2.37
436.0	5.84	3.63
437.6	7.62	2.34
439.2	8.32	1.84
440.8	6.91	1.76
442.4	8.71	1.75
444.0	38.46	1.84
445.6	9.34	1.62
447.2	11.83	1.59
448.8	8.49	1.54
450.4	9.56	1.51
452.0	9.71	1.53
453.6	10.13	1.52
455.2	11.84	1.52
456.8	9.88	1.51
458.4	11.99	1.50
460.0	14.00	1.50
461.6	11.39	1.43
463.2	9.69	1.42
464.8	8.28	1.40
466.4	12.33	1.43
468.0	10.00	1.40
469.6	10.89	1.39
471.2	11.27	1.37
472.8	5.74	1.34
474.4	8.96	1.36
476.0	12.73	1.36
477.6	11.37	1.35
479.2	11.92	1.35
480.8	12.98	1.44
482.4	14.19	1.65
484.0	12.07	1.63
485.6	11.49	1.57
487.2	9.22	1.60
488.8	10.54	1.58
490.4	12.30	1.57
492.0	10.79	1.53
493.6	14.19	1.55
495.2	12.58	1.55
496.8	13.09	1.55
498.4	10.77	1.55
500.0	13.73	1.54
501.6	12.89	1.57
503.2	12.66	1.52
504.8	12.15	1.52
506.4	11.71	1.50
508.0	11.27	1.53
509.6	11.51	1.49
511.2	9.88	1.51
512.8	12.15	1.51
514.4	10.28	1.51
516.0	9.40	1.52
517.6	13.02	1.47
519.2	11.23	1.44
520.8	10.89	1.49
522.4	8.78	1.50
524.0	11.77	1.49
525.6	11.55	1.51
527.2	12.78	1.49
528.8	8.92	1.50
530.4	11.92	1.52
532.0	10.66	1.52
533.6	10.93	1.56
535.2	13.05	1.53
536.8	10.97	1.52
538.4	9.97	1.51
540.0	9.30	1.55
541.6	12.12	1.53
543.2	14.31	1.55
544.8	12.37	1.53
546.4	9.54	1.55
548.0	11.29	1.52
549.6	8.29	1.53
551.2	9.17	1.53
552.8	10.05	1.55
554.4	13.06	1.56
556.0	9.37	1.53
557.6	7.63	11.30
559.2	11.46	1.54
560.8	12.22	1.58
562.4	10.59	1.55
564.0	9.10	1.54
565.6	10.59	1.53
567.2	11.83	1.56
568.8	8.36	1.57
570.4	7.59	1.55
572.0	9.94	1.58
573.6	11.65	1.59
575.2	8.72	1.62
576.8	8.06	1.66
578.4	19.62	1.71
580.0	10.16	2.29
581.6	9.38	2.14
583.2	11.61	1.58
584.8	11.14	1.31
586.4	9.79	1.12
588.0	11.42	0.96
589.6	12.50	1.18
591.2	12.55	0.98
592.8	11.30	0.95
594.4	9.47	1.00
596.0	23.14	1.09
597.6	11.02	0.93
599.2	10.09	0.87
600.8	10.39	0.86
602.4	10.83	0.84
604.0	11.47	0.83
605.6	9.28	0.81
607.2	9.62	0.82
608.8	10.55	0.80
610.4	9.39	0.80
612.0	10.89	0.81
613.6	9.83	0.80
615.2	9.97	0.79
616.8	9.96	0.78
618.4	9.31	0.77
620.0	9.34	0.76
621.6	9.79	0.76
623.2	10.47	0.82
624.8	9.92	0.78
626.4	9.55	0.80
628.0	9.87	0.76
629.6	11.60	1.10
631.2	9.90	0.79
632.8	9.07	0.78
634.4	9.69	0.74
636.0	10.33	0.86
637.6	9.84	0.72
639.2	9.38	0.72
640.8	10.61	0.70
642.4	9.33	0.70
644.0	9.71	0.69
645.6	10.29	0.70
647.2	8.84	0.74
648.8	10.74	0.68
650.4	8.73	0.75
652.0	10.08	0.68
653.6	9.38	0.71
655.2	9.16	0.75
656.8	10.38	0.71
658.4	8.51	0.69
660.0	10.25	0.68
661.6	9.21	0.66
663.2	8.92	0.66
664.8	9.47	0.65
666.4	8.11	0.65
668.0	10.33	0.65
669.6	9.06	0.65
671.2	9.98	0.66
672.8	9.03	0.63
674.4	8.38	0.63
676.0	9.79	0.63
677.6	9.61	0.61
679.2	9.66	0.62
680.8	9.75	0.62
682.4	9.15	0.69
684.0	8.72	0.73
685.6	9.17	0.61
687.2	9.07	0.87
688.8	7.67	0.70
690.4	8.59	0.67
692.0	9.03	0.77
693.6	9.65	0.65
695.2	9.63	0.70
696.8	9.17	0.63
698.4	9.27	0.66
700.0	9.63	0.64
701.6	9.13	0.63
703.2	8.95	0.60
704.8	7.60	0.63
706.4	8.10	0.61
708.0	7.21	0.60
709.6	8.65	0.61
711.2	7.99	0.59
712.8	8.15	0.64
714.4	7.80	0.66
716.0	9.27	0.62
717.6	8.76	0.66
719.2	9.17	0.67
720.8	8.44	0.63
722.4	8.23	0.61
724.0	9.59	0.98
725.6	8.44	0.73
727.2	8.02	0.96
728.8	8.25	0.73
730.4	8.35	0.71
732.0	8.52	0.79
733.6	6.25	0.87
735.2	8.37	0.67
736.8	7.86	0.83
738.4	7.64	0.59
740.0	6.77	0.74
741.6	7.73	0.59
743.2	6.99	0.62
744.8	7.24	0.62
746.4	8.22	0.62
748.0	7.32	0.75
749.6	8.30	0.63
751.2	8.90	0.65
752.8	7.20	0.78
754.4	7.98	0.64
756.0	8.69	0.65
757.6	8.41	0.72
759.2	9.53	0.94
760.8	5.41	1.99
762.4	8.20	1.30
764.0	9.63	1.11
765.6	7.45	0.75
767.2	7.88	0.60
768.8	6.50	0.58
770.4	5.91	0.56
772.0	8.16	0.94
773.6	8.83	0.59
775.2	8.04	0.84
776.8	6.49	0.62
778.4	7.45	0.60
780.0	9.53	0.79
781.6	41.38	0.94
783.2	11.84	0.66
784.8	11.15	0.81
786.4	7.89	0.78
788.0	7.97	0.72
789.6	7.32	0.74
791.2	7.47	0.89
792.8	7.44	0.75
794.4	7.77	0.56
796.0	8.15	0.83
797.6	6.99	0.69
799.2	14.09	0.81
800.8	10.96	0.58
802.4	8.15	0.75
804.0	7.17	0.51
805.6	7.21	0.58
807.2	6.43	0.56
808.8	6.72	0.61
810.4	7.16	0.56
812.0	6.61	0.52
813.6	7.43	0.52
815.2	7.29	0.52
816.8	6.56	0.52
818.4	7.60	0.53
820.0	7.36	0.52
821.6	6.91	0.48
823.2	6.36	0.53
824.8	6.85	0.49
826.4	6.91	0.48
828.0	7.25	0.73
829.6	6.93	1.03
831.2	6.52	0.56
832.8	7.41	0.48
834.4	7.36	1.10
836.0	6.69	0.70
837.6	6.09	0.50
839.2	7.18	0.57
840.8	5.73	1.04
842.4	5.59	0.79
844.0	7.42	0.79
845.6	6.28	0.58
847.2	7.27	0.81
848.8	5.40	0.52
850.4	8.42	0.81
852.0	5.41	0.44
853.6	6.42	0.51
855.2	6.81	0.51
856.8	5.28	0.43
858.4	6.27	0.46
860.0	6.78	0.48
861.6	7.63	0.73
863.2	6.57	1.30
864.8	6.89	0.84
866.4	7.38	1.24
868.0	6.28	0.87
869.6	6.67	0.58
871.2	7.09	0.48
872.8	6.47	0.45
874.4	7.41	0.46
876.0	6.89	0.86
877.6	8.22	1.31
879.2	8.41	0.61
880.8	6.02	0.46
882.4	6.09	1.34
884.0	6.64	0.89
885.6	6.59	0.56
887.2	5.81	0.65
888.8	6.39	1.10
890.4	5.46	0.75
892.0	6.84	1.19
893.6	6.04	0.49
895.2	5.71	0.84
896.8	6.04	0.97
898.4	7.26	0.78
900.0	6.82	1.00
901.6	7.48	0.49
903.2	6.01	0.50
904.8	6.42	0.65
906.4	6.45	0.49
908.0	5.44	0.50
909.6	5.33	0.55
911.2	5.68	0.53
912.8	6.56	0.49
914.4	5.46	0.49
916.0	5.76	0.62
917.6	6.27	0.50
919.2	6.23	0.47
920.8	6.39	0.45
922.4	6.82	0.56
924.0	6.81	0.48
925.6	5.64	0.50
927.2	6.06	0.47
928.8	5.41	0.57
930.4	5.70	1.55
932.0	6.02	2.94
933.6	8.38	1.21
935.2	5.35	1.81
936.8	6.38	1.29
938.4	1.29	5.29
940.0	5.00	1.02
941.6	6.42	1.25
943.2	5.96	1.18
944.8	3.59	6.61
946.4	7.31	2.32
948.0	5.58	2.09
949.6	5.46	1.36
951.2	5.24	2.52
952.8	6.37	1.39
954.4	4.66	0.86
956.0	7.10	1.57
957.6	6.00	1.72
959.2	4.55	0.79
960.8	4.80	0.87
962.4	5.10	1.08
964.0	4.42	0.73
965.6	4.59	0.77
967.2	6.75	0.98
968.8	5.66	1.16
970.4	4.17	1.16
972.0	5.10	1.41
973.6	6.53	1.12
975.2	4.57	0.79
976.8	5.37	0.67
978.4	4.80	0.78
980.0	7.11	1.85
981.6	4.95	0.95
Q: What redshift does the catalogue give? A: 0.191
